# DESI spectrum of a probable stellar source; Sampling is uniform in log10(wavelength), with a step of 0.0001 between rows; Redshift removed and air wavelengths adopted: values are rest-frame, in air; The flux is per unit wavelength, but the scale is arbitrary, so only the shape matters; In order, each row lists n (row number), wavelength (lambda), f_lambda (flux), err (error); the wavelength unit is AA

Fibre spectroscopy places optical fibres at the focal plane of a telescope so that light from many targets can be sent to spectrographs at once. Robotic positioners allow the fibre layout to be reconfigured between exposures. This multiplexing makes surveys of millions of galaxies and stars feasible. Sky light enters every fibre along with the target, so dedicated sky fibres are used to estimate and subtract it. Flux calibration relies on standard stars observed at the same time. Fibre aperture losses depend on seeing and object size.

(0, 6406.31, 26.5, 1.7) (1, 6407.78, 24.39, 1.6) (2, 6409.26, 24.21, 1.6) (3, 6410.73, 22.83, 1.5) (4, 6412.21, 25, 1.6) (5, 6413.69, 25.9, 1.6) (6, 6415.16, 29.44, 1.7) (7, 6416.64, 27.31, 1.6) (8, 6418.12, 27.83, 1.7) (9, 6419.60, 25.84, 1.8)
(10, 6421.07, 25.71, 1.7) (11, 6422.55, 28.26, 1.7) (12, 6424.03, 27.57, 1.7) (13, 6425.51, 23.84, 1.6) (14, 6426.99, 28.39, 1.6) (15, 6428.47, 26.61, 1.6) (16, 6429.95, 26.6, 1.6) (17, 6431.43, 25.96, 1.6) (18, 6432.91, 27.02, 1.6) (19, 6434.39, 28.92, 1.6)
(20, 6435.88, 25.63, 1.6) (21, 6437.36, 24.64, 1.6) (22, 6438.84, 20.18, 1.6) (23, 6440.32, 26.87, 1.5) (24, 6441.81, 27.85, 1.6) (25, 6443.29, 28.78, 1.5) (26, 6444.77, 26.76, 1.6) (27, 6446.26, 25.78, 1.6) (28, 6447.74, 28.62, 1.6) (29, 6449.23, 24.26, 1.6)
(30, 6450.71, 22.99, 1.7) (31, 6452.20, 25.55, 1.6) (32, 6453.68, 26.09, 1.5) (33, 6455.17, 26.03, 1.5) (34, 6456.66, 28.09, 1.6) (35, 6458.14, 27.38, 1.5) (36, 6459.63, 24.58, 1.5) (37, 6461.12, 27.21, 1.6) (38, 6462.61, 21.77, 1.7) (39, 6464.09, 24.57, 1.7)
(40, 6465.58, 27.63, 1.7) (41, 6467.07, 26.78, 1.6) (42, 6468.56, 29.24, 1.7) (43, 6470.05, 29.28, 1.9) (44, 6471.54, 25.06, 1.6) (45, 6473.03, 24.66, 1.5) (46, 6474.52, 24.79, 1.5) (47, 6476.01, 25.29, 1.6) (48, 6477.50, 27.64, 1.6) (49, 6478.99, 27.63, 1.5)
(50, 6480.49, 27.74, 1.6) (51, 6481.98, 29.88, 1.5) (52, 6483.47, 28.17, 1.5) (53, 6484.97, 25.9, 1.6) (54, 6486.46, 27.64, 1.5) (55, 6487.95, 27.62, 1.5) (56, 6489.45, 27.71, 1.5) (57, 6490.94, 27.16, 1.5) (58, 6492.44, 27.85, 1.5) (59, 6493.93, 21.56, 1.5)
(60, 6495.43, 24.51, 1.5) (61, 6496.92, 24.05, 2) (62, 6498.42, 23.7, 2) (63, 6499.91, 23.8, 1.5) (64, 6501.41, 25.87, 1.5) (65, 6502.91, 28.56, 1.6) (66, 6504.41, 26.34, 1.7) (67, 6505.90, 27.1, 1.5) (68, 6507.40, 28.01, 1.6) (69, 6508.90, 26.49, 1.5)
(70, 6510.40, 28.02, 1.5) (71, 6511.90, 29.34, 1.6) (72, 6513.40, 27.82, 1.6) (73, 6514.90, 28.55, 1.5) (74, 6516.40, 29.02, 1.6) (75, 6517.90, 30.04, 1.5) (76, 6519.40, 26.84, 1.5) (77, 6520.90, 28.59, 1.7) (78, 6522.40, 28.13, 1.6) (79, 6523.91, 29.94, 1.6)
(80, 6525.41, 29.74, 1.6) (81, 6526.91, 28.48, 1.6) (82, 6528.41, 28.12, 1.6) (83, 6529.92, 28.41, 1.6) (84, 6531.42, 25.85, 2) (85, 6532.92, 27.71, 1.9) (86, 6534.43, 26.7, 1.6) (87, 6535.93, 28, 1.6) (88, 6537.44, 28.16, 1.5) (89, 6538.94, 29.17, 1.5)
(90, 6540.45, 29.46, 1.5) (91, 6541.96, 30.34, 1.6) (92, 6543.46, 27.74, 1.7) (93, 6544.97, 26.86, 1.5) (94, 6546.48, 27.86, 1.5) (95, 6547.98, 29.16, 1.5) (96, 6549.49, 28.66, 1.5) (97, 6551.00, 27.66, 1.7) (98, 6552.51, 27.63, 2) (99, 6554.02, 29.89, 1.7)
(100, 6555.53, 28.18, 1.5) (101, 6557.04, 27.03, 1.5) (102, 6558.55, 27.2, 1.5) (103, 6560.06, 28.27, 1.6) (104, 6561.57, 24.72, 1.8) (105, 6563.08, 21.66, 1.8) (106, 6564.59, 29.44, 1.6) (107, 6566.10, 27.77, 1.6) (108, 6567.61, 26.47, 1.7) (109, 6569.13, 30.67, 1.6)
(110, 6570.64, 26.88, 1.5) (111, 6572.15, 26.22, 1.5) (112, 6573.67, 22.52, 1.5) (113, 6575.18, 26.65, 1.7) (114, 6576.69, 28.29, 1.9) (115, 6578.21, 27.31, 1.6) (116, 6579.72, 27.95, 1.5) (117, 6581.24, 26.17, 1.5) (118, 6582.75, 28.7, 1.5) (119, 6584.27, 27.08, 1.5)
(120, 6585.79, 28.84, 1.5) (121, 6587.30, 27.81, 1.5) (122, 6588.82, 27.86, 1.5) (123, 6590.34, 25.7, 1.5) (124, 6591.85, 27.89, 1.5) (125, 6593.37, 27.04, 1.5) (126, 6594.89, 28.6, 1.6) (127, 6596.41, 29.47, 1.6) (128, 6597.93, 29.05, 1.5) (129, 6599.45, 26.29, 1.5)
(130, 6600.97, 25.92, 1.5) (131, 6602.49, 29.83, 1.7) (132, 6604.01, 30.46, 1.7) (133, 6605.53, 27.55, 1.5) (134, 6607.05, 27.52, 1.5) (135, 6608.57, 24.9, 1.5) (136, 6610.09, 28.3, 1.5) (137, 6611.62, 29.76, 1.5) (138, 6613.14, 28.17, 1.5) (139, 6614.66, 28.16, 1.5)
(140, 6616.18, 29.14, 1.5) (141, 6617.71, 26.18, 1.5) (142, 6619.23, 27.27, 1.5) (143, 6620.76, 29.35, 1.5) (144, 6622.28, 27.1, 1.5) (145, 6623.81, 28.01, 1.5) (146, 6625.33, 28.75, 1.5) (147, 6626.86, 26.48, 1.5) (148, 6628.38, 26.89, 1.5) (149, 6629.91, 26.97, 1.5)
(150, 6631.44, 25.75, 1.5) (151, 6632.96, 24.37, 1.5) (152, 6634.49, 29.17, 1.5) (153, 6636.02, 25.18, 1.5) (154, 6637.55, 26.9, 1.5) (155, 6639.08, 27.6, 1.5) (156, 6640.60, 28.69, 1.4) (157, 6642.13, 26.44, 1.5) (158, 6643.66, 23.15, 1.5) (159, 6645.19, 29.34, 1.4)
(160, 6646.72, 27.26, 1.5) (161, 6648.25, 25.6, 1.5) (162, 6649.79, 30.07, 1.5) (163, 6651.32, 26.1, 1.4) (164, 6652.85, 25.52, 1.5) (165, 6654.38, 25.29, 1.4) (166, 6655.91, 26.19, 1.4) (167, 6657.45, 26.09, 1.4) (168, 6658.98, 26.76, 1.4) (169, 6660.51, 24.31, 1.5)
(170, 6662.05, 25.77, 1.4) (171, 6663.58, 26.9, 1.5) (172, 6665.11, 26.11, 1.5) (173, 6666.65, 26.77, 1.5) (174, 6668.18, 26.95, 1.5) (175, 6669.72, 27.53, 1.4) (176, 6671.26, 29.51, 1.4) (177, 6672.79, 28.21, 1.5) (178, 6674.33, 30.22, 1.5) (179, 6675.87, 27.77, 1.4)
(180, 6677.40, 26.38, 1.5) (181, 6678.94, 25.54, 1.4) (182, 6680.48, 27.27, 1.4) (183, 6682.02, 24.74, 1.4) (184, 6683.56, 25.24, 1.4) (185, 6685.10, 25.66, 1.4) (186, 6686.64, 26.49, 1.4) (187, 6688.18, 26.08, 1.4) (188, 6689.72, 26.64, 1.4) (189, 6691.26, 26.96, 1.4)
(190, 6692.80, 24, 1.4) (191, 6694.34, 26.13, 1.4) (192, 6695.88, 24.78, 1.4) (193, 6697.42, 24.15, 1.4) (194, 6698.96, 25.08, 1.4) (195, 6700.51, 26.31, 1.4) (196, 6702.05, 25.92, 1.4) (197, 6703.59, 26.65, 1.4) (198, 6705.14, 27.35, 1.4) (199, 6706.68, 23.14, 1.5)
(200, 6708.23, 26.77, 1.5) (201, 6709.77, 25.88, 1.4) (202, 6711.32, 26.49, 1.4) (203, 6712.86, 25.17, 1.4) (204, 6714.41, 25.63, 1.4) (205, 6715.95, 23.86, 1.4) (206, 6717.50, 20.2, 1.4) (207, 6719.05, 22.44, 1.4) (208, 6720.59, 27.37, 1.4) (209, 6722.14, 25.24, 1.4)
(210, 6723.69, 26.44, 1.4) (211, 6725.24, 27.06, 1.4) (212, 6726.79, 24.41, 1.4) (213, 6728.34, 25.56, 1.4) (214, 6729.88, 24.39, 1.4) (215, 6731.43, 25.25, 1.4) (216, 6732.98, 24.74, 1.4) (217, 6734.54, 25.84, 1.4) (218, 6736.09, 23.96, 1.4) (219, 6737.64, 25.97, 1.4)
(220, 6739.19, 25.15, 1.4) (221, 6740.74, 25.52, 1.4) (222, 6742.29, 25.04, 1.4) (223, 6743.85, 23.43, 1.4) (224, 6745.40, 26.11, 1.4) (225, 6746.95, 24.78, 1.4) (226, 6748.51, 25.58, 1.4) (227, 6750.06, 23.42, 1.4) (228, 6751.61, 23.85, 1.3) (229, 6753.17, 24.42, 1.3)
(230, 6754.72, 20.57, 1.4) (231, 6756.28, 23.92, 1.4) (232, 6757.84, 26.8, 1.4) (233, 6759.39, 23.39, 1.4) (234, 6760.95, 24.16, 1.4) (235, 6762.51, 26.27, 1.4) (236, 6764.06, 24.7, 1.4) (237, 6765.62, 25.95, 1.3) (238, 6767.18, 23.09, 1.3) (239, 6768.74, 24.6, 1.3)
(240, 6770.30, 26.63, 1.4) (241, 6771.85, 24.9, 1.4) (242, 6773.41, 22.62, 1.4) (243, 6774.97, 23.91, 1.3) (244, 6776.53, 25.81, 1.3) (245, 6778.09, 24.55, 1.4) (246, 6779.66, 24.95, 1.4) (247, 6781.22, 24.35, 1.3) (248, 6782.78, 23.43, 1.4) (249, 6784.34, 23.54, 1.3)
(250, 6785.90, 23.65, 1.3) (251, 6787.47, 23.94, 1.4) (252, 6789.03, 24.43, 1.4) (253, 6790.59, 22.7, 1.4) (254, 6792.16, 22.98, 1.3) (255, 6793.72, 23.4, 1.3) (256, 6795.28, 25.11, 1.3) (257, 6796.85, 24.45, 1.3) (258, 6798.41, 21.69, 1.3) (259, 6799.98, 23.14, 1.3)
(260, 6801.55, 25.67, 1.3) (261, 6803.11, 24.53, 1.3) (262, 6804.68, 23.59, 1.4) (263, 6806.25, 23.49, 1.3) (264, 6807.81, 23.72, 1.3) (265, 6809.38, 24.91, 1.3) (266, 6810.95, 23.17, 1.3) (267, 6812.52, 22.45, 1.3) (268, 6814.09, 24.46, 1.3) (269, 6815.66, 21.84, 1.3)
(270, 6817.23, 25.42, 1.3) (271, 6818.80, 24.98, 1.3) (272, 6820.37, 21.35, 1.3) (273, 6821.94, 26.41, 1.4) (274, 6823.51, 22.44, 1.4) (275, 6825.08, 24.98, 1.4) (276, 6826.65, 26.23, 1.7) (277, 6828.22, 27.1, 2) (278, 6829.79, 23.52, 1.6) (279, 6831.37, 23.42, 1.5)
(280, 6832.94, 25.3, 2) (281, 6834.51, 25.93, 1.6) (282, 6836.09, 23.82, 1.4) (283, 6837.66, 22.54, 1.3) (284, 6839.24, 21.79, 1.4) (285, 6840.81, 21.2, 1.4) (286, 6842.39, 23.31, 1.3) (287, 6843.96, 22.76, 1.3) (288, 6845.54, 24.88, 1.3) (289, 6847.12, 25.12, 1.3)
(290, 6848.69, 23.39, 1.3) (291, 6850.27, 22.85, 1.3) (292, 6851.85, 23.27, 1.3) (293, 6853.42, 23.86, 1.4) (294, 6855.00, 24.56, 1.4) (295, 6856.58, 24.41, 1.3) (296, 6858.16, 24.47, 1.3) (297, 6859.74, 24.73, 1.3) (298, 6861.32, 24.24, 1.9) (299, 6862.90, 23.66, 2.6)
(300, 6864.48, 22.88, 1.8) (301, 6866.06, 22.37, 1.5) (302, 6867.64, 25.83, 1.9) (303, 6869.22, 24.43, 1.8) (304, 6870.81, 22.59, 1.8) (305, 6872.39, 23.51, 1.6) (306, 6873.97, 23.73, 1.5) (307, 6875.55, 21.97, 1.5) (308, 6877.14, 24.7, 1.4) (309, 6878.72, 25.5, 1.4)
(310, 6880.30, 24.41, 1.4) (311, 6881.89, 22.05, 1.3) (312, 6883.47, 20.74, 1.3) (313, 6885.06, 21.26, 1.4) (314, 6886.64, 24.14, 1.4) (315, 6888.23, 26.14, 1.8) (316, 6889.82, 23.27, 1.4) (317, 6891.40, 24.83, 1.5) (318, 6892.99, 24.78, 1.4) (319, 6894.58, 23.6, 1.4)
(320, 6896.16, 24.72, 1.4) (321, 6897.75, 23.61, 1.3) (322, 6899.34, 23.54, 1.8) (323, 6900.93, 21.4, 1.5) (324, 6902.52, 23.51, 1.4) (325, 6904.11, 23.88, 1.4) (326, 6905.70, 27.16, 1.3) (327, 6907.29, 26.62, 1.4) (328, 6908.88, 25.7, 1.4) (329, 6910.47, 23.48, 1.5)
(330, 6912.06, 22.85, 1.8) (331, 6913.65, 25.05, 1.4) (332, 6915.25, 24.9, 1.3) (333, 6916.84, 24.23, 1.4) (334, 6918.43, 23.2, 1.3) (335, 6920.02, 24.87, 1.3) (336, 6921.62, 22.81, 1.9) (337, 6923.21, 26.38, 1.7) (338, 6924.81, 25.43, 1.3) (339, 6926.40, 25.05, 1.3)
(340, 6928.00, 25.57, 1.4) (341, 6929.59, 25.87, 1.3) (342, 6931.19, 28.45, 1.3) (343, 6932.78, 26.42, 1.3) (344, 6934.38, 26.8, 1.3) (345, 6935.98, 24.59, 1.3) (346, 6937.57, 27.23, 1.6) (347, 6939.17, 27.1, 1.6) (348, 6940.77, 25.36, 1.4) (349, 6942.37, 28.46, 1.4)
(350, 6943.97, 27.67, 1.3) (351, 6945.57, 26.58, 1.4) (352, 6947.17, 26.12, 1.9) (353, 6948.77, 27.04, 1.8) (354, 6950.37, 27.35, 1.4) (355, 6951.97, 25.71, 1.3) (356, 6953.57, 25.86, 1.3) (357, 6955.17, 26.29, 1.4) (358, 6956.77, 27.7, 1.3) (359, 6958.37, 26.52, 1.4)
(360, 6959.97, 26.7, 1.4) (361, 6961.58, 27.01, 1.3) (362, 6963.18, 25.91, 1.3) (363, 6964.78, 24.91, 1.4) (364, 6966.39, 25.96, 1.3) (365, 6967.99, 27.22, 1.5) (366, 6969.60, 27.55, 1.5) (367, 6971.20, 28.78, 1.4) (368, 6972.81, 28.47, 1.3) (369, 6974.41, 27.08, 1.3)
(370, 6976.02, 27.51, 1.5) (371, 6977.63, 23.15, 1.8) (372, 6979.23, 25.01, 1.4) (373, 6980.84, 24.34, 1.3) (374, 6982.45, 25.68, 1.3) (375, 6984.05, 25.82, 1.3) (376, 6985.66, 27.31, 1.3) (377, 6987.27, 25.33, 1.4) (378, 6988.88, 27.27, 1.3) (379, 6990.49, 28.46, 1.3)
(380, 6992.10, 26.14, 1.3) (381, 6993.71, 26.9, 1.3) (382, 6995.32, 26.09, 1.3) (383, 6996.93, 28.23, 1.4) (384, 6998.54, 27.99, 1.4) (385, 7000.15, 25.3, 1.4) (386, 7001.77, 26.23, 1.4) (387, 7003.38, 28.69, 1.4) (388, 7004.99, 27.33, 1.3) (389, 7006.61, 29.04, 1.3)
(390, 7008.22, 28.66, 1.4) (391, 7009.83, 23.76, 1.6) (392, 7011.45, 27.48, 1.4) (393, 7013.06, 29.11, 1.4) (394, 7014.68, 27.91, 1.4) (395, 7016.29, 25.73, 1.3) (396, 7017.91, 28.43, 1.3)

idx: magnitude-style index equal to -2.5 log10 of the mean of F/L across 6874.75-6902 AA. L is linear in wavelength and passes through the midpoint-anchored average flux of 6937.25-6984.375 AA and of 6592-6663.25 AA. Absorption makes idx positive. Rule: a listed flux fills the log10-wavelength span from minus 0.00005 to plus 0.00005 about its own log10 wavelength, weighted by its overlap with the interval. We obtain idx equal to 0.14 mag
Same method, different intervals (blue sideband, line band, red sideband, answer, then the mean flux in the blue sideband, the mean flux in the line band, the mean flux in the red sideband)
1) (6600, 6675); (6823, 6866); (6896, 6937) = 0.068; 27.2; 23.9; 24.9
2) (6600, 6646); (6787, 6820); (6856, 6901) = 0.047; 27.4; 23.8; 23.7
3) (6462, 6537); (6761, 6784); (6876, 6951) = 0.044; 27.1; 24.7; 25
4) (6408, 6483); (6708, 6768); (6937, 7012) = 0.073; 26.3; 24.8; 26.7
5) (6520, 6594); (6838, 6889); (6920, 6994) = 0.135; 27.7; 23.6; 26.4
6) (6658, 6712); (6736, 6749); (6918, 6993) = 0.050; 26.3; 25.1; 26.3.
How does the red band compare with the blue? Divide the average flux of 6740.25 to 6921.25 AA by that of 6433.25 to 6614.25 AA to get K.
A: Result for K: 0.9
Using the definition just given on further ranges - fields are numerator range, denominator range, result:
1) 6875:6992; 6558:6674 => 0.94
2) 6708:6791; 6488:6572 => 0.90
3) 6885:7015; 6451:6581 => 0.96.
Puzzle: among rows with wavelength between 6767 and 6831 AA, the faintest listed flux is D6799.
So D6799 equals 21.35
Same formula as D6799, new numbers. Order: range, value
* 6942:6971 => 24.91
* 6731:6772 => 20.57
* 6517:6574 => 21.66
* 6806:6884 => 20.74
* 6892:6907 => 21.4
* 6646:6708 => 23.14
